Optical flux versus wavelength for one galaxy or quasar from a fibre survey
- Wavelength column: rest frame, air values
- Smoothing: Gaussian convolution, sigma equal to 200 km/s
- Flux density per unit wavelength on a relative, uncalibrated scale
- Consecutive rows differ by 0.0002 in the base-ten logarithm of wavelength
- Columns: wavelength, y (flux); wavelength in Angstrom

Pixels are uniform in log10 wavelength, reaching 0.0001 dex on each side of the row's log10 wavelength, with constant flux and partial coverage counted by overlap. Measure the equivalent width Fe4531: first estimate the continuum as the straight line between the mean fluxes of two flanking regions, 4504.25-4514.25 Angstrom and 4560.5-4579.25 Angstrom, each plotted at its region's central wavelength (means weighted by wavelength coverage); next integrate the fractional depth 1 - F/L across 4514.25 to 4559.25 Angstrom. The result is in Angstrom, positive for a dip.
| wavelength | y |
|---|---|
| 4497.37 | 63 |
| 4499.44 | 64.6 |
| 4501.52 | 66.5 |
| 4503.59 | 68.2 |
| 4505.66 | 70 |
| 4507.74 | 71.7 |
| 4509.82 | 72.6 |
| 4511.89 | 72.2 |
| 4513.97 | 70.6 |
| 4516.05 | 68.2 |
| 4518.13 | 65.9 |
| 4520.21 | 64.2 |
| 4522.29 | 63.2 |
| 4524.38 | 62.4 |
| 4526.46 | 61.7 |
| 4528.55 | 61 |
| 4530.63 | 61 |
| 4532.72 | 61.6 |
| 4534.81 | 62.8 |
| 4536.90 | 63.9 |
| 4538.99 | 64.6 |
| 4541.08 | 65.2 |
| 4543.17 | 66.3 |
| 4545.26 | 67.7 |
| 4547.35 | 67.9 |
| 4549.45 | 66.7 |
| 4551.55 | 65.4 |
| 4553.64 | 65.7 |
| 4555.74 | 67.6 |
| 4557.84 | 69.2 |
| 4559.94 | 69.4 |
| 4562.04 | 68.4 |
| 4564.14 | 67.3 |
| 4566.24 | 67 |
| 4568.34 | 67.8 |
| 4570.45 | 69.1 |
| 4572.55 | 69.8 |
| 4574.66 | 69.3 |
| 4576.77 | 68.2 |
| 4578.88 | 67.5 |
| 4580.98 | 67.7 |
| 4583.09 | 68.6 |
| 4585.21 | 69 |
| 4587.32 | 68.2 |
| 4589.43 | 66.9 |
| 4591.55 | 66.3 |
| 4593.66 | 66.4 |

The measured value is 3.2 Angstrom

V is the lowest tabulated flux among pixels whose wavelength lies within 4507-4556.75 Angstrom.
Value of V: 61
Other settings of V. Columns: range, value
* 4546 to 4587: 65.4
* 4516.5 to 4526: 62.4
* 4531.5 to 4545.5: 61.6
